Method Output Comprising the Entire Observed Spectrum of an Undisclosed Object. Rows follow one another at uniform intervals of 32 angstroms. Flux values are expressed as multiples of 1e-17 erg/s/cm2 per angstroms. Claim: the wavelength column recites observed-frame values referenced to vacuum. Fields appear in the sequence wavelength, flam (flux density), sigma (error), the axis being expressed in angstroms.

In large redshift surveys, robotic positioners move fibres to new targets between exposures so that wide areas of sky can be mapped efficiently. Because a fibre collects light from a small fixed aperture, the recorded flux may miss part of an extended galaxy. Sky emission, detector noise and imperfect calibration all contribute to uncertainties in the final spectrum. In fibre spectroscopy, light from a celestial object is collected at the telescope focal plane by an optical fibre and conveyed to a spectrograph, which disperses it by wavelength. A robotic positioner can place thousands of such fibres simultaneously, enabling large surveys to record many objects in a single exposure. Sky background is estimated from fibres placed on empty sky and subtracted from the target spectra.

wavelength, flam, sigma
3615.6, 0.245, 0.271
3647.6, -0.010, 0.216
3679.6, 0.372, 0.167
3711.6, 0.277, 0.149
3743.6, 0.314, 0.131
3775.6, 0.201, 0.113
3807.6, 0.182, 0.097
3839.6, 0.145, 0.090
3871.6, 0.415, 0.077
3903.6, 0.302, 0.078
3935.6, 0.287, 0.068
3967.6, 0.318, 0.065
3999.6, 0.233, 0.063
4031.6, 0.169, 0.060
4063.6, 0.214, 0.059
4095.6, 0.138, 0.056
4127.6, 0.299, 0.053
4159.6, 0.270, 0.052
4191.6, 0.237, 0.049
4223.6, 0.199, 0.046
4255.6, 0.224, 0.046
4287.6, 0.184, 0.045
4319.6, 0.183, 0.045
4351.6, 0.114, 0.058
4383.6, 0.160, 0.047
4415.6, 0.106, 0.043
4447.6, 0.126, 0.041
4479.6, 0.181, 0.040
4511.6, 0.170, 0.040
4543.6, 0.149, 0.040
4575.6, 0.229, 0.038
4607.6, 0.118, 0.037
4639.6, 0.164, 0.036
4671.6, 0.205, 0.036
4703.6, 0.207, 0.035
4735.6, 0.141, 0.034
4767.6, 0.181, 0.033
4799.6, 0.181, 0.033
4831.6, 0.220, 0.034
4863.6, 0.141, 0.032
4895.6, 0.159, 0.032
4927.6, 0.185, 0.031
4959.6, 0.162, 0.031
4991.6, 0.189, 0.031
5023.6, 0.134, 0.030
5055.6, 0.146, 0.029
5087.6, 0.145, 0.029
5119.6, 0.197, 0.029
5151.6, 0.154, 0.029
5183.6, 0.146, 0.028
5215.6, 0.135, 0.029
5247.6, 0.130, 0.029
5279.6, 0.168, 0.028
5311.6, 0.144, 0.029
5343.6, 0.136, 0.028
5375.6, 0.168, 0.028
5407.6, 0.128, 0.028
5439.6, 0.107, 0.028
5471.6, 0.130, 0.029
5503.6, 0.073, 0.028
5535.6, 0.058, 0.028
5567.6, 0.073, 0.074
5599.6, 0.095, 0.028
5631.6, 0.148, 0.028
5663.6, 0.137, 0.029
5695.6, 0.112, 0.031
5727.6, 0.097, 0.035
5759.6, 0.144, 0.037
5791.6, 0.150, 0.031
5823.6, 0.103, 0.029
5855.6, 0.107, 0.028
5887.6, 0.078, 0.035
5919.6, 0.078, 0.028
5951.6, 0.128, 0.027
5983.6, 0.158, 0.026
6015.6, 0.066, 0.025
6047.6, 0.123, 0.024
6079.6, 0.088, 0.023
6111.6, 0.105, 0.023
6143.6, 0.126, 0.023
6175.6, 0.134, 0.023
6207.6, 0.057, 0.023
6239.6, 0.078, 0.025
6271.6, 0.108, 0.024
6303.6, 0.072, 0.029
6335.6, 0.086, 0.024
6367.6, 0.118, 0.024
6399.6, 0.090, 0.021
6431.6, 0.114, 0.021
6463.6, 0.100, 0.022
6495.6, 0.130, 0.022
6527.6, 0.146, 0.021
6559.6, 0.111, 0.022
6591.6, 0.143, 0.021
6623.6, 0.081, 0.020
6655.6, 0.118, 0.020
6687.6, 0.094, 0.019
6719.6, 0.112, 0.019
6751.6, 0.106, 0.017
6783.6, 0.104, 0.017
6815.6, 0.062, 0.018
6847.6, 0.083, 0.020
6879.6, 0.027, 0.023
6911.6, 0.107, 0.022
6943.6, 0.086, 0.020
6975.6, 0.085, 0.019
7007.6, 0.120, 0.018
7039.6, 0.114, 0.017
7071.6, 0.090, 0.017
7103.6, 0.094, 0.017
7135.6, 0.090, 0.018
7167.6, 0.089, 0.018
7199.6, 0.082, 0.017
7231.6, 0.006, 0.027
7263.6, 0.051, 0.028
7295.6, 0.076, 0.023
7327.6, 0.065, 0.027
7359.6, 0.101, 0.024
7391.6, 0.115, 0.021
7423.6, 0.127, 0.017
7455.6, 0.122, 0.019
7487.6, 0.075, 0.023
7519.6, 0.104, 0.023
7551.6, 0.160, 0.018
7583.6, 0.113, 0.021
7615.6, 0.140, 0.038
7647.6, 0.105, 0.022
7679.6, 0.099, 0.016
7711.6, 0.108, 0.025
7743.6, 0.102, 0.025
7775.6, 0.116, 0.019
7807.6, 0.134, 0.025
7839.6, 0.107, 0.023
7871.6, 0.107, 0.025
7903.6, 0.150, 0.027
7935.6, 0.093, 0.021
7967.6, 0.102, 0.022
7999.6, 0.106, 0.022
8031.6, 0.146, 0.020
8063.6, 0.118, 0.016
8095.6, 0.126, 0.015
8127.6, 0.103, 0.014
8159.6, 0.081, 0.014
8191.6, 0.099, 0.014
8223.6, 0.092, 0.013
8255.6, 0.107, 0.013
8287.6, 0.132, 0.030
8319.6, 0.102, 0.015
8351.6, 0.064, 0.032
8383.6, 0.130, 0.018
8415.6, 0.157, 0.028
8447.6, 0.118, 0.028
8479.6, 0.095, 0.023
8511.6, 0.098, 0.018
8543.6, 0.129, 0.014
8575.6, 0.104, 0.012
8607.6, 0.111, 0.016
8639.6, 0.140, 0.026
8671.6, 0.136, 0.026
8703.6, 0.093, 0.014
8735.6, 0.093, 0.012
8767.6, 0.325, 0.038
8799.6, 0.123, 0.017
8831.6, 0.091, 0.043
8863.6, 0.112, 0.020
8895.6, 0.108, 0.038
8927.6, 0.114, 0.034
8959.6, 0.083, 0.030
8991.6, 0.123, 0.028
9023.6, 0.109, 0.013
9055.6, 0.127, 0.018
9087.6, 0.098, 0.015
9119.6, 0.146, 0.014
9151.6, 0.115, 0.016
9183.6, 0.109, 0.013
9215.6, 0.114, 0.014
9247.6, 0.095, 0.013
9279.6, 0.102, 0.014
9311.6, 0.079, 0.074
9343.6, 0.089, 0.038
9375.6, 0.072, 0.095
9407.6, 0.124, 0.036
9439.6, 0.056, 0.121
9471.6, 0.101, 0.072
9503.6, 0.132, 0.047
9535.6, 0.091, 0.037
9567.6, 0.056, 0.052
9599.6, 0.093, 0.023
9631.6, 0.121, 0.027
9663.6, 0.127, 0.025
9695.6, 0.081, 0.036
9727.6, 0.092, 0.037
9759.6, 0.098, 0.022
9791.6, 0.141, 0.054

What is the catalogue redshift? 1.353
